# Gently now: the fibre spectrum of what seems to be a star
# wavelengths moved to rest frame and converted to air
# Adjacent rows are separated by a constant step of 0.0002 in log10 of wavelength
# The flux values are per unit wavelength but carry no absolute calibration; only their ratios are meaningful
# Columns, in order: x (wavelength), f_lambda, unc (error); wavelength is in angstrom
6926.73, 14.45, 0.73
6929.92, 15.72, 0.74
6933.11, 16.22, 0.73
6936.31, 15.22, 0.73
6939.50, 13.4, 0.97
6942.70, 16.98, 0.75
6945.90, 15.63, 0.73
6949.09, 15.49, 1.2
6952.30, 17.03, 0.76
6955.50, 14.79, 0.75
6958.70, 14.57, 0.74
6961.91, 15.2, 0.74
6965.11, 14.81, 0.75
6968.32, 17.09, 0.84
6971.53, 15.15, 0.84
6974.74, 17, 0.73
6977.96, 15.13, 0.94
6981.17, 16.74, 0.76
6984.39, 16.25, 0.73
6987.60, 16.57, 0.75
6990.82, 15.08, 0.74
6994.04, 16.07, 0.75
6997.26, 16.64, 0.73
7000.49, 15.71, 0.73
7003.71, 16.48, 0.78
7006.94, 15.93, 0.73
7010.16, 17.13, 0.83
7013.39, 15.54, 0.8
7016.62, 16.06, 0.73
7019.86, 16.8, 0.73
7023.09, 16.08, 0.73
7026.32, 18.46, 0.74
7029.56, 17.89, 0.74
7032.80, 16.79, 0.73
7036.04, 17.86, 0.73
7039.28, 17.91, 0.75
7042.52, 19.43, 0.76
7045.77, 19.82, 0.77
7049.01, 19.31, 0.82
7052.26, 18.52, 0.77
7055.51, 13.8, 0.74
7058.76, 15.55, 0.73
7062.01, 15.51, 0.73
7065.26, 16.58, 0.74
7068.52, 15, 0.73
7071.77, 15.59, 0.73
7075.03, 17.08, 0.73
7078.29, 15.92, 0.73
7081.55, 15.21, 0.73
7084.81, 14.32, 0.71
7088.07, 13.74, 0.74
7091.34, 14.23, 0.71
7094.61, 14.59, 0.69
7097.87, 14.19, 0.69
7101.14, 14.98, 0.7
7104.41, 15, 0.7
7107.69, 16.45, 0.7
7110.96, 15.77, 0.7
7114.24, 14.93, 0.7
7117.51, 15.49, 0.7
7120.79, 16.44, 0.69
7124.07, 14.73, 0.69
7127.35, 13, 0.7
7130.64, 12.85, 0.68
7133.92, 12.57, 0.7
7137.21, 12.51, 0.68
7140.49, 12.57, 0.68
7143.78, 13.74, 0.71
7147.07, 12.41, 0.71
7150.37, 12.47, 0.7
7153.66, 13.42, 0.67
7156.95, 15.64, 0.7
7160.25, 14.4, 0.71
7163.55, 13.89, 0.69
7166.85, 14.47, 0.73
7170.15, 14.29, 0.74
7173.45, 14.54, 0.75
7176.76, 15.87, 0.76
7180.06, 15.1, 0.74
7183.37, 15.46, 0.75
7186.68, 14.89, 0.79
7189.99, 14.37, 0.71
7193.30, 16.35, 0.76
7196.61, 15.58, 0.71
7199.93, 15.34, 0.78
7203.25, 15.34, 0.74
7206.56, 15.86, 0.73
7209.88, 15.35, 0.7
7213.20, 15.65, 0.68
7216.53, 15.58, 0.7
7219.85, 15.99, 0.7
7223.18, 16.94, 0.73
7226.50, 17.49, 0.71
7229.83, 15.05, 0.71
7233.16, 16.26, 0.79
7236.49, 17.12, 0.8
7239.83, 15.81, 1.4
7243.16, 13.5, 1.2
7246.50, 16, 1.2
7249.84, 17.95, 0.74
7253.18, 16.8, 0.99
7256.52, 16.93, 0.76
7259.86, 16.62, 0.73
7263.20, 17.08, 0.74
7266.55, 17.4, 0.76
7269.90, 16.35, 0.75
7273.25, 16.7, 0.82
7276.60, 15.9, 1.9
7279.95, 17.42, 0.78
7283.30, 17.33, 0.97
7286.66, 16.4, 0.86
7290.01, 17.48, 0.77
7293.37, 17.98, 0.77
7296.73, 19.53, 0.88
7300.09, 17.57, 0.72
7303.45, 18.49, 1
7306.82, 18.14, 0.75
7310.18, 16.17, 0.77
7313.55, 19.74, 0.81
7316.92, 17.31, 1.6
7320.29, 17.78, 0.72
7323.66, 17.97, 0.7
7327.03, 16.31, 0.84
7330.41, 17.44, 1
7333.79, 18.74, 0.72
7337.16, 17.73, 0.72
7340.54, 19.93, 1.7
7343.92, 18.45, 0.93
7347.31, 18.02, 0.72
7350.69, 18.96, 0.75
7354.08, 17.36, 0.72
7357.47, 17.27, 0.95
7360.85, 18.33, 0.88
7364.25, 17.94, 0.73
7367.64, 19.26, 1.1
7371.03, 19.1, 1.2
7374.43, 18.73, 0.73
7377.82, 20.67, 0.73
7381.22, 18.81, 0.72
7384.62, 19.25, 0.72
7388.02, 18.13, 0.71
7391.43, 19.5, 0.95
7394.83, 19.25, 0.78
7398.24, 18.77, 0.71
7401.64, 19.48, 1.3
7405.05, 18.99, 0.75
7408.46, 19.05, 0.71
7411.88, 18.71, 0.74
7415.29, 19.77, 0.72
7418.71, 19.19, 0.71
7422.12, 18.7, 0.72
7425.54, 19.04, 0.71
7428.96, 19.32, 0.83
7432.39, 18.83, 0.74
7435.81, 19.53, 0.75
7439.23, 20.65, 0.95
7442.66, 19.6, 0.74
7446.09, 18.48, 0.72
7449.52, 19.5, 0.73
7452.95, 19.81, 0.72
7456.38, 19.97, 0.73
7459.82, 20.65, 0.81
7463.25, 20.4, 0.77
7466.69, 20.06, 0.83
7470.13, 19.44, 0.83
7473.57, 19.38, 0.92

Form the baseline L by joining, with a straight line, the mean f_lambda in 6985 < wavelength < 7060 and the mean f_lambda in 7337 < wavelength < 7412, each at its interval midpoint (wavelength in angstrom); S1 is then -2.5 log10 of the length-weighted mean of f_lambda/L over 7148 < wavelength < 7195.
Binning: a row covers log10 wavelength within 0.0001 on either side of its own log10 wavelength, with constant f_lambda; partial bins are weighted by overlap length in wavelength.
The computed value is 0.21 mag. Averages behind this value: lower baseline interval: 16.9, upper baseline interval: 18.8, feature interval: 14.6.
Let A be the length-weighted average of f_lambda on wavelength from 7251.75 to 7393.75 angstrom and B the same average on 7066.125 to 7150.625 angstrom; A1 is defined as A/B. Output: 1.24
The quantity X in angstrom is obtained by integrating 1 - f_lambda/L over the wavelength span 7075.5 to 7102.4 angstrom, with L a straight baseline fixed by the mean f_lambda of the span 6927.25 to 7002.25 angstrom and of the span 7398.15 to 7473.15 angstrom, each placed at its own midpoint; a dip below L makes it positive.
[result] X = 3.2 angstrom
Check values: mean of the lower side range 15.7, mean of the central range 14.7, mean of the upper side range 19.5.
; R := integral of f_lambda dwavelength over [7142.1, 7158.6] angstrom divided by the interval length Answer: 13.5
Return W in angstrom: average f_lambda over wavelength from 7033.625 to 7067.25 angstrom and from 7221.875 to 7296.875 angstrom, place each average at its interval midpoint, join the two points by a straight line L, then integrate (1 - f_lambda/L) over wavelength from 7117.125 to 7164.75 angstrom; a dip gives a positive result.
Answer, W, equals 9.5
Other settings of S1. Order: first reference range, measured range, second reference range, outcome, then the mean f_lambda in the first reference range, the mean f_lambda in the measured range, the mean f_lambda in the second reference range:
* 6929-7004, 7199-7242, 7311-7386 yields 0.100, 15.8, 16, 18.4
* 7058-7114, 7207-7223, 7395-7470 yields 0.070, 15.3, 15.8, 19.4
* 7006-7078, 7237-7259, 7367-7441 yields 0.126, 16.9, 16.2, 19.2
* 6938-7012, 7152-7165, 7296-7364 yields 0.184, 15.9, 14.3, 18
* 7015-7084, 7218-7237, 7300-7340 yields 0.070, 16.9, 16.4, 17.9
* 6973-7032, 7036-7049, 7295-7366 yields -0.142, 16.4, 18.9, 18.1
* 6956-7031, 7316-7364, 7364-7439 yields 0.043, 16.2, 18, 19.1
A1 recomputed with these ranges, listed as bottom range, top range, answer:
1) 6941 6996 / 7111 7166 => 0.88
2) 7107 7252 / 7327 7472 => 1.27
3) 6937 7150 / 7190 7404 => 1.11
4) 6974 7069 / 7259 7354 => 1.06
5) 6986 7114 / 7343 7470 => 1.18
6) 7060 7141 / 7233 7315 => 1.15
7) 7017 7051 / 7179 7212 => 0.86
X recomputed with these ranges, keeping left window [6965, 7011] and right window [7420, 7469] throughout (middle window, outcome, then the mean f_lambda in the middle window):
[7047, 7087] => 1.7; 16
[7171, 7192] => 3.1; 15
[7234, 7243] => 1.0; 15.9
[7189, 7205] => 2.1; 15.4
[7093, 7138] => 6.7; 14.6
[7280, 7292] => 0.8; 17.1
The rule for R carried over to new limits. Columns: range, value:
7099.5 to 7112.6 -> 15.5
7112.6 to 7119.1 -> 15.2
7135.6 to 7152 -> 12.7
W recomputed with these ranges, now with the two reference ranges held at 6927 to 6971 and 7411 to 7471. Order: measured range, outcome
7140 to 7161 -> 4.44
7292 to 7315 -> 0.25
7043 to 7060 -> -1.28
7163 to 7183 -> 2.95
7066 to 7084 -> 0.88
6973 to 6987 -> -0.47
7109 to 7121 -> 0.92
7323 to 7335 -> 0.70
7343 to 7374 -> 0.92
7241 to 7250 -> 1.25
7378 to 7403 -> 0.02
